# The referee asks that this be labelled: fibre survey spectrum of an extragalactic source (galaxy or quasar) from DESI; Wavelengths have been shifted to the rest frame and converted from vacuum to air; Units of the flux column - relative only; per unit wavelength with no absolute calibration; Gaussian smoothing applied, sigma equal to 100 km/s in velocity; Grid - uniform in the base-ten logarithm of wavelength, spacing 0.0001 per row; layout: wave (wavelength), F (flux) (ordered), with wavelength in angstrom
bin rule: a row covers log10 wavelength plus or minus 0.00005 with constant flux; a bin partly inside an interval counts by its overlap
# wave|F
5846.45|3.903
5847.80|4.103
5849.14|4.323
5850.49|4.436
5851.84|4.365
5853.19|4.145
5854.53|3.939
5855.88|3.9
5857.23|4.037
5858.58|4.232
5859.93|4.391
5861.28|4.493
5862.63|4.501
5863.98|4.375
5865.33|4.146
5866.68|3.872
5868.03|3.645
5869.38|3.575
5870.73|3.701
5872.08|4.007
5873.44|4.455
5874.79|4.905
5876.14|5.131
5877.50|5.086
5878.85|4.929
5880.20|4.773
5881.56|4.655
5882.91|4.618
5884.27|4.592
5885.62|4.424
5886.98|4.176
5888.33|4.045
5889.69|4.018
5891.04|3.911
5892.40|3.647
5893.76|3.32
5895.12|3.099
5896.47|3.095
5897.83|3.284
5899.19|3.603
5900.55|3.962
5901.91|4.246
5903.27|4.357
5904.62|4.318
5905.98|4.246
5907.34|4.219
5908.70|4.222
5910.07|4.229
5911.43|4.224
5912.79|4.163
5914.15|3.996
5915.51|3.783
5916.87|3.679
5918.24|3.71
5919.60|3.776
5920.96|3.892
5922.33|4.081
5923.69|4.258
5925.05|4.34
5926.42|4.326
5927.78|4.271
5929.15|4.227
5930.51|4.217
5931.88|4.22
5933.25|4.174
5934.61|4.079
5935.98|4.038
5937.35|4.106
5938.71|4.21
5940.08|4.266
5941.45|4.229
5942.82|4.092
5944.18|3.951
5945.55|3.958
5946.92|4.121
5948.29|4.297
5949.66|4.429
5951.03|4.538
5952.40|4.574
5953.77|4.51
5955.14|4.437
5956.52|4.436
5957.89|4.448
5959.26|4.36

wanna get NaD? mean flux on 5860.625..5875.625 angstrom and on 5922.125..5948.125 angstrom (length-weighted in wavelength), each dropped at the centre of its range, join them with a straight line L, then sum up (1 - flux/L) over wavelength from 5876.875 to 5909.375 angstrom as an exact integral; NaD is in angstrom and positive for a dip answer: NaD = 0.4 angstrom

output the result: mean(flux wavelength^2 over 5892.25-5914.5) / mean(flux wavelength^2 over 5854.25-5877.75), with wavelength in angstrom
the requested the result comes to 0.93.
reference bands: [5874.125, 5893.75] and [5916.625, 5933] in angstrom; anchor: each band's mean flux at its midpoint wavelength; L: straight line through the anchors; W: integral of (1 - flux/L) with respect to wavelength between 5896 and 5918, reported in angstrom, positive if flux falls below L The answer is 1.39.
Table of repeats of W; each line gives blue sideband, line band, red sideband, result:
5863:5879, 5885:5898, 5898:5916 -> 1.5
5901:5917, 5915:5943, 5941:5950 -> 0.4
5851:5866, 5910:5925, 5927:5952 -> 0.8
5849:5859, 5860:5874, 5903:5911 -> 0.3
